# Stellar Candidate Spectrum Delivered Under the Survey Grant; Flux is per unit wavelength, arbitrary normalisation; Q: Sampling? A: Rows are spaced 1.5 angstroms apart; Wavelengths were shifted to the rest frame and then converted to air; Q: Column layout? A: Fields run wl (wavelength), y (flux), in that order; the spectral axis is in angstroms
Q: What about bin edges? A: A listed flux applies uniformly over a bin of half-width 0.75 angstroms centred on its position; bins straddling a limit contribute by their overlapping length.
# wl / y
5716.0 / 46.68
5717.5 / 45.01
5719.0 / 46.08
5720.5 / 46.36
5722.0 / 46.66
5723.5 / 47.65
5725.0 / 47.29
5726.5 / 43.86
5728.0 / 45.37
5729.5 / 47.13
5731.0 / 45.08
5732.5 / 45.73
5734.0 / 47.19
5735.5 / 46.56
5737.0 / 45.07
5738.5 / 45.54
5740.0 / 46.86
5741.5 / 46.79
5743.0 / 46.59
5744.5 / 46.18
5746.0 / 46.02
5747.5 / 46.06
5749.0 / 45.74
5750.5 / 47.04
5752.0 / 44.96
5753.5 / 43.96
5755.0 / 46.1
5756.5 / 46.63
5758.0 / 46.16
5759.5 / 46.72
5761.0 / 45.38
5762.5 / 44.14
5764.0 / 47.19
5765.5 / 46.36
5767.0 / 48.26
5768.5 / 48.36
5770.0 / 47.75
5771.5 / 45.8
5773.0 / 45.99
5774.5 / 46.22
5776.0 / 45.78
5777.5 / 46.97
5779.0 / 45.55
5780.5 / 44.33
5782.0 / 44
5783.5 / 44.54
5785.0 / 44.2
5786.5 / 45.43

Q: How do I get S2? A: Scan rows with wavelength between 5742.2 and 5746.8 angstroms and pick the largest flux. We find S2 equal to 46.59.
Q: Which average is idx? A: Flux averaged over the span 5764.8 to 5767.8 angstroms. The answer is 47.3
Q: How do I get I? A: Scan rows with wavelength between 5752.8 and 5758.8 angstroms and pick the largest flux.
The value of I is 46.63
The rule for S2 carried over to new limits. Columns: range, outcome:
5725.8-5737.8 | 47.19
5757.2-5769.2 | 48.36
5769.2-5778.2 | 47.75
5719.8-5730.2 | 47.65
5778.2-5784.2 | 45.55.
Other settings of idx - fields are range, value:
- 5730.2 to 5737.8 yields 45.9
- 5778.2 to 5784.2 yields 44.6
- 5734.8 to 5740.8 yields 46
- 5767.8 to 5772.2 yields 47.3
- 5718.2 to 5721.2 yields 46.2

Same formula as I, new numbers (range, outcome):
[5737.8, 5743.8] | 46.86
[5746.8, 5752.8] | 47.04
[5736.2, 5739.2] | 45.54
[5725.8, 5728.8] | 45.37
